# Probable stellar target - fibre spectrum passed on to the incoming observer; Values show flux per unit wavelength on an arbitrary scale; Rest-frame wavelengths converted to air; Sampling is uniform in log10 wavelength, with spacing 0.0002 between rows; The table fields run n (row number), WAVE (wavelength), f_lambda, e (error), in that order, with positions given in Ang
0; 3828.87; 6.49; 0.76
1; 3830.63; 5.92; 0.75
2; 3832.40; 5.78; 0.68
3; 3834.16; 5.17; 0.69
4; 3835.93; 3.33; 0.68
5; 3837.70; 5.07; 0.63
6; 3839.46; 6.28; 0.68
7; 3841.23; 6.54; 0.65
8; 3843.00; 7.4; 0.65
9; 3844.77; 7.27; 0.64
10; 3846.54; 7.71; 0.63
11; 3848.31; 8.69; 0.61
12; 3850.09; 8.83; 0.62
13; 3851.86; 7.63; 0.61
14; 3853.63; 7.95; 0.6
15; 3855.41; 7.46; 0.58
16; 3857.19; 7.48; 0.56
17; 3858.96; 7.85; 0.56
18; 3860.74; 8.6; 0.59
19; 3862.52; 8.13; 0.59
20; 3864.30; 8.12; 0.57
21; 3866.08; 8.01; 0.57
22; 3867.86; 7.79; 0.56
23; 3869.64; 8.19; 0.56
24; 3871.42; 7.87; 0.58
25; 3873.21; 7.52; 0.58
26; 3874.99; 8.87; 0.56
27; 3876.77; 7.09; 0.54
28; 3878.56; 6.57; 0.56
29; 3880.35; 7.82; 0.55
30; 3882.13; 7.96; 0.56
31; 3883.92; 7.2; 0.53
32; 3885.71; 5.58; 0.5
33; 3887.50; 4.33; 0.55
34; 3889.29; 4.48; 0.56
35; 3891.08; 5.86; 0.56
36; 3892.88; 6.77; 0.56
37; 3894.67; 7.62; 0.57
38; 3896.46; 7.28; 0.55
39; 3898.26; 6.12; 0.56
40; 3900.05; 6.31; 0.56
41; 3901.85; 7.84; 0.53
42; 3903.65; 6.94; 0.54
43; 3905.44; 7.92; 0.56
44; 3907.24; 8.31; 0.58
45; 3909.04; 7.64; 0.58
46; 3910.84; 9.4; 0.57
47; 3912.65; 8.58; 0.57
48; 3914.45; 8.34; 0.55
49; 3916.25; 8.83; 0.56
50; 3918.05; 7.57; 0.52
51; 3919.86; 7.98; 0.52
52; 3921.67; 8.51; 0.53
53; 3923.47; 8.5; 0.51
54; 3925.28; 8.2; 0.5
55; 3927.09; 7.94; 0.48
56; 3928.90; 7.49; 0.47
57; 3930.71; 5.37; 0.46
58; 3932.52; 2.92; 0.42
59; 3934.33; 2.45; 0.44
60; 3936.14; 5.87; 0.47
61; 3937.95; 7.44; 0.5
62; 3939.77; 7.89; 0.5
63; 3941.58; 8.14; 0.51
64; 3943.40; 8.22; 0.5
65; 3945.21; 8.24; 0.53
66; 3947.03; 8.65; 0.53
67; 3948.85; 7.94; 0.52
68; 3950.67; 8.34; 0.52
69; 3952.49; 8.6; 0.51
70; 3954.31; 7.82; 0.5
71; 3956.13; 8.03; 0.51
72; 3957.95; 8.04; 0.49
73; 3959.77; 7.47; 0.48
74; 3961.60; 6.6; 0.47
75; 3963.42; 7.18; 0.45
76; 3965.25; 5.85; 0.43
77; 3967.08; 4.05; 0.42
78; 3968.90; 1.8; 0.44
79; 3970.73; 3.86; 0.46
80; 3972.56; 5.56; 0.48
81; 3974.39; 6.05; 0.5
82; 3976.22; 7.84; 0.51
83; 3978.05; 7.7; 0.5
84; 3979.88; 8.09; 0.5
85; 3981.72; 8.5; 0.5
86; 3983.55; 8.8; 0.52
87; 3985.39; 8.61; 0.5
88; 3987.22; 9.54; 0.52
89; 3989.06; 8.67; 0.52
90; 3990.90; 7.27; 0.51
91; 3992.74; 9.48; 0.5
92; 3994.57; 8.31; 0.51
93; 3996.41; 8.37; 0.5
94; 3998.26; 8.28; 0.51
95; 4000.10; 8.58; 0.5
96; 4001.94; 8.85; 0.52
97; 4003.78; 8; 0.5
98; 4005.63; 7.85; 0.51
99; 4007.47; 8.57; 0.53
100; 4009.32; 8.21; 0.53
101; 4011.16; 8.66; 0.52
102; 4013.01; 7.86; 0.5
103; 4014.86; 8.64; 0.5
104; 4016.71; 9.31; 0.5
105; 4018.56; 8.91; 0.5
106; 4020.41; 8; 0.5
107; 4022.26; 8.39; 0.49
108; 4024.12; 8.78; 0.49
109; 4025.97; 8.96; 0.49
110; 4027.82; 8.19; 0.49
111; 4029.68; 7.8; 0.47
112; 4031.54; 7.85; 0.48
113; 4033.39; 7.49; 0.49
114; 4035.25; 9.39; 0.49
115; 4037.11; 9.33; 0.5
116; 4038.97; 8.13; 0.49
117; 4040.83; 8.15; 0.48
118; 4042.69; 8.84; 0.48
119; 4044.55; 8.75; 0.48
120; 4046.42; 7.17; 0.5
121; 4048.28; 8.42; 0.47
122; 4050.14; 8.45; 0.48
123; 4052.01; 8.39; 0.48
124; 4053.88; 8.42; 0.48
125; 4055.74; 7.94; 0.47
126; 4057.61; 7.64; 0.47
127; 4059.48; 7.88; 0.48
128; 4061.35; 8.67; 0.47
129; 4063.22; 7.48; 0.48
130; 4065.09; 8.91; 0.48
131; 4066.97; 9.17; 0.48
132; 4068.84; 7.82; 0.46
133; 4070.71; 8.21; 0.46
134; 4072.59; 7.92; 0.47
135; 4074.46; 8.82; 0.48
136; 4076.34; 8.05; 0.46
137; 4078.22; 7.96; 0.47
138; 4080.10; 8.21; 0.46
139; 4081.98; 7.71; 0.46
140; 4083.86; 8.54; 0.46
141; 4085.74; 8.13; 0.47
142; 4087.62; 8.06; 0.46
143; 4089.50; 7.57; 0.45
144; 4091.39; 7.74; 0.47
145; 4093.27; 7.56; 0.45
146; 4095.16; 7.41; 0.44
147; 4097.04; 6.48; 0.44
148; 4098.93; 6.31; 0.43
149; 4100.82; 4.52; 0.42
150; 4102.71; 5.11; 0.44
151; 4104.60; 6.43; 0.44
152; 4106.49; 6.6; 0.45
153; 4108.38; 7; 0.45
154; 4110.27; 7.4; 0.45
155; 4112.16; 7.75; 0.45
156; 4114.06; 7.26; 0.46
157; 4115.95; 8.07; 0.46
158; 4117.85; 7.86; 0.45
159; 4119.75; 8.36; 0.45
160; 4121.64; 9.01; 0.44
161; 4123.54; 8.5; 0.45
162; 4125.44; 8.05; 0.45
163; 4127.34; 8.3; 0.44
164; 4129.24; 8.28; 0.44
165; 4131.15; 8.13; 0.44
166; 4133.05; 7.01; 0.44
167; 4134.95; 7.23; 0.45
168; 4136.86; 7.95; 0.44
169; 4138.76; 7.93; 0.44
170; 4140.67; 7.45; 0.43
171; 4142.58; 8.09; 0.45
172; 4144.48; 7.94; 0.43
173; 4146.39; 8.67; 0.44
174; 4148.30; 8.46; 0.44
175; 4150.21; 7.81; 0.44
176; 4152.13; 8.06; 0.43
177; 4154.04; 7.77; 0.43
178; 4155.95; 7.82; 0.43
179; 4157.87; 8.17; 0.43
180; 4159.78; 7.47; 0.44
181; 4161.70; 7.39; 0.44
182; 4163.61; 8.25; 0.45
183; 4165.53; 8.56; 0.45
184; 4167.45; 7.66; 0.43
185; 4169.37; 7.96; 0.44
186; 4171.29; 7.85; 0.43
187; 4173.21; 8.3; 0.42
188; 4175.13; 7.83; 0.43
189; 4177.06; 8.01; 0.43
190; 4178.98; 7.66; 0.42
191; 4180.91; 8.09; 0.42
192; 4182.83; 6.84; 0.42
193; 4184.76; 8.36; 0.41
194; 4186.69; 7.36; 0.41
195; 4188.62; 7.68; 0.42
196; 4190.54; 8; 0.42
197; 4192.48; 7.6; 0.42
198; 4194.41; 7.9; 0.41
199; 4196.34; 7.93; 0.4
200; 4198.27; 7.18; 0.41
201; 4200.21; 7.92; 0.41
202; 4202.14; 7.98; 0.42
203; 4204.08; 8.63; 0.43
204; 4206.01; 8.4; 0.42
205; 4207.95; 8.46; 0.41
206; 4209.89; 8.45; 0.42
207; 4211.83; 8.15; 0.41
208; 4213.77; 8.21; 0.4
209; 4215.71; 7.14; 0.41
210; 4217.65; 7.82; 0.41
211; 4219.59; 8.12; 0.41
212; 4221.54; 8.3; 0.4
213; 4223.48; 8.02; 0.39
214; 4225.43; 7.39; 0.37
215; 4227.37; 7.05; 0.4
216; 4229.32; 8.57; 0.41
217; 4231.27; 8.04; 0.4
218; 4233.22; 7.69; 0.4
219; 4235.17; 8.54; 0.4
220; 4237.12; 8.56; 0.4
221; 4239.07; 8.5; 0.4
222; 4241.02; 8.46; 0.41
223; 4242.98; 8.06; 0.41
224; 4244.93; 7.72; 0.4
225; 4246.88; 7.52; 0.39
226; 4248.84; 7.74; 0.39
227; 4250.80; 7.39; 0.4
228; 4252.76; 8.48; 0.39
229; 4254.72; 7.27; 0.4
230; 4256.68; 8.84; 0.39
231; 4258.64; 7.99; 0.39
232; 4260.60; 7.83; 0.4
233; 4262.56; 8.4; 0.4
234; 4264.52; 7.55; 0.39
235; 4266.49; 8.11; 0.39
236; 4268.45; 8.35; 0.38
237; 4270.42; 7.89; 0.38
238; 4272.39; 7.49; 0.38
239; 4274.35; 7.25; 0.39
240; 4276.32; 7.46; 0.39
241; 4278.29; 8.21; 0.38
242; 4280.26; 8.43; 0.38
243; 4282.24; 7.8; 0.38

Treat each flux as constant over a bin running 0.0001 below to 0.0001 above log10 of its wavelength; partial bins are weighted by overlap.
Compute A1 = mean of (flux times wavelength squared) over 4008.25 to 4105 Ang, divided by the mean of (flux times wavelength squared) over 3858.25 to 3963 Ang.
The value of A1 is 1.16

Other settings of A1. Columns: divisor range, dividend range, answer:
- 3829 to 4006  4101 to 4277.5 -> 1.23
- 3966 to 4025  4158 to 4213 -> 1.12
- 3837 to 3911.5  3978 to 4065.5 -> 1.23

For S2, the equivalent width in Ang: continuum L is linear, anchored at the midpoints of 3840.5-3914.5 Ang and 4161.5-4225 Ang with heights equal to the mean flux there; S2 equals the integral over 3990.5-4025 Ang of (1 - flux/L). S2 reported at -3.6 Ang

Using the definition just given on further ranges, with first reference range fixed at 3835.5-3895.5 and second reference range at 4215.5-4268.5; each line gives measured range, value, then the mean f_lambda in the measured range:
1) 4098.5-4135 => 1.6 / 7.38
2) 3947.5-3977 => 3.2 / 6.59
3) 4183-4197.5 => 0.2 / 7.77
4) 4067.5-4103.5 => 0.7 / 7.51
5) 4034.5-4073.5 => -3.8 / 8.33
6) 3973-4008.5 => -3.7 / 8.25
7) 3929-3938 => 3.1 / 4.8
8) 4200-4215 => -0.7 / 8.27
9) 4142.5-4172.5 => -0.7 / 8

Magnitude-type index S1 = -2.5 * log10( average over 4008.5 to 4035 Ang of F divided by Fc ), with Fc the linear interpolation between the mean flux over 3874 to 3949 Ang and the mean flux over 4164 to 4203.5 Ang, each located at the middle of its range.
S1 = -0.126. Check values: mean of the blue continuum 7.21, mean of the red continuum 7.85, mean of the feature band 8.39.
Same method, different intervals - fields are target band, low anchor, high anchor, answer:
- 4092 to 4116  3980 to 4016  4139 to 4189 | 0.20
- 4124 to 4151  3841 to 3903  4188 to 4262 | -0.02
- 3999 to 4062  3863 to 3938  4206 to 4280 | -0.12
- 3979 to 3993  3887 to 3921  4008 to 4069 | -0.08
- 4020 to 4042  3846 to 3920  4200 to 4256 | -0.09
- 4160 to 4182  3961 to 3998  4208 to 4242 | -0.01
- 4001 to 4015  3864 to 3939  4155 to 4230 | -0.12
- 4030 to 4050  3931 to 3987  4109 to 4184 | -0.14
